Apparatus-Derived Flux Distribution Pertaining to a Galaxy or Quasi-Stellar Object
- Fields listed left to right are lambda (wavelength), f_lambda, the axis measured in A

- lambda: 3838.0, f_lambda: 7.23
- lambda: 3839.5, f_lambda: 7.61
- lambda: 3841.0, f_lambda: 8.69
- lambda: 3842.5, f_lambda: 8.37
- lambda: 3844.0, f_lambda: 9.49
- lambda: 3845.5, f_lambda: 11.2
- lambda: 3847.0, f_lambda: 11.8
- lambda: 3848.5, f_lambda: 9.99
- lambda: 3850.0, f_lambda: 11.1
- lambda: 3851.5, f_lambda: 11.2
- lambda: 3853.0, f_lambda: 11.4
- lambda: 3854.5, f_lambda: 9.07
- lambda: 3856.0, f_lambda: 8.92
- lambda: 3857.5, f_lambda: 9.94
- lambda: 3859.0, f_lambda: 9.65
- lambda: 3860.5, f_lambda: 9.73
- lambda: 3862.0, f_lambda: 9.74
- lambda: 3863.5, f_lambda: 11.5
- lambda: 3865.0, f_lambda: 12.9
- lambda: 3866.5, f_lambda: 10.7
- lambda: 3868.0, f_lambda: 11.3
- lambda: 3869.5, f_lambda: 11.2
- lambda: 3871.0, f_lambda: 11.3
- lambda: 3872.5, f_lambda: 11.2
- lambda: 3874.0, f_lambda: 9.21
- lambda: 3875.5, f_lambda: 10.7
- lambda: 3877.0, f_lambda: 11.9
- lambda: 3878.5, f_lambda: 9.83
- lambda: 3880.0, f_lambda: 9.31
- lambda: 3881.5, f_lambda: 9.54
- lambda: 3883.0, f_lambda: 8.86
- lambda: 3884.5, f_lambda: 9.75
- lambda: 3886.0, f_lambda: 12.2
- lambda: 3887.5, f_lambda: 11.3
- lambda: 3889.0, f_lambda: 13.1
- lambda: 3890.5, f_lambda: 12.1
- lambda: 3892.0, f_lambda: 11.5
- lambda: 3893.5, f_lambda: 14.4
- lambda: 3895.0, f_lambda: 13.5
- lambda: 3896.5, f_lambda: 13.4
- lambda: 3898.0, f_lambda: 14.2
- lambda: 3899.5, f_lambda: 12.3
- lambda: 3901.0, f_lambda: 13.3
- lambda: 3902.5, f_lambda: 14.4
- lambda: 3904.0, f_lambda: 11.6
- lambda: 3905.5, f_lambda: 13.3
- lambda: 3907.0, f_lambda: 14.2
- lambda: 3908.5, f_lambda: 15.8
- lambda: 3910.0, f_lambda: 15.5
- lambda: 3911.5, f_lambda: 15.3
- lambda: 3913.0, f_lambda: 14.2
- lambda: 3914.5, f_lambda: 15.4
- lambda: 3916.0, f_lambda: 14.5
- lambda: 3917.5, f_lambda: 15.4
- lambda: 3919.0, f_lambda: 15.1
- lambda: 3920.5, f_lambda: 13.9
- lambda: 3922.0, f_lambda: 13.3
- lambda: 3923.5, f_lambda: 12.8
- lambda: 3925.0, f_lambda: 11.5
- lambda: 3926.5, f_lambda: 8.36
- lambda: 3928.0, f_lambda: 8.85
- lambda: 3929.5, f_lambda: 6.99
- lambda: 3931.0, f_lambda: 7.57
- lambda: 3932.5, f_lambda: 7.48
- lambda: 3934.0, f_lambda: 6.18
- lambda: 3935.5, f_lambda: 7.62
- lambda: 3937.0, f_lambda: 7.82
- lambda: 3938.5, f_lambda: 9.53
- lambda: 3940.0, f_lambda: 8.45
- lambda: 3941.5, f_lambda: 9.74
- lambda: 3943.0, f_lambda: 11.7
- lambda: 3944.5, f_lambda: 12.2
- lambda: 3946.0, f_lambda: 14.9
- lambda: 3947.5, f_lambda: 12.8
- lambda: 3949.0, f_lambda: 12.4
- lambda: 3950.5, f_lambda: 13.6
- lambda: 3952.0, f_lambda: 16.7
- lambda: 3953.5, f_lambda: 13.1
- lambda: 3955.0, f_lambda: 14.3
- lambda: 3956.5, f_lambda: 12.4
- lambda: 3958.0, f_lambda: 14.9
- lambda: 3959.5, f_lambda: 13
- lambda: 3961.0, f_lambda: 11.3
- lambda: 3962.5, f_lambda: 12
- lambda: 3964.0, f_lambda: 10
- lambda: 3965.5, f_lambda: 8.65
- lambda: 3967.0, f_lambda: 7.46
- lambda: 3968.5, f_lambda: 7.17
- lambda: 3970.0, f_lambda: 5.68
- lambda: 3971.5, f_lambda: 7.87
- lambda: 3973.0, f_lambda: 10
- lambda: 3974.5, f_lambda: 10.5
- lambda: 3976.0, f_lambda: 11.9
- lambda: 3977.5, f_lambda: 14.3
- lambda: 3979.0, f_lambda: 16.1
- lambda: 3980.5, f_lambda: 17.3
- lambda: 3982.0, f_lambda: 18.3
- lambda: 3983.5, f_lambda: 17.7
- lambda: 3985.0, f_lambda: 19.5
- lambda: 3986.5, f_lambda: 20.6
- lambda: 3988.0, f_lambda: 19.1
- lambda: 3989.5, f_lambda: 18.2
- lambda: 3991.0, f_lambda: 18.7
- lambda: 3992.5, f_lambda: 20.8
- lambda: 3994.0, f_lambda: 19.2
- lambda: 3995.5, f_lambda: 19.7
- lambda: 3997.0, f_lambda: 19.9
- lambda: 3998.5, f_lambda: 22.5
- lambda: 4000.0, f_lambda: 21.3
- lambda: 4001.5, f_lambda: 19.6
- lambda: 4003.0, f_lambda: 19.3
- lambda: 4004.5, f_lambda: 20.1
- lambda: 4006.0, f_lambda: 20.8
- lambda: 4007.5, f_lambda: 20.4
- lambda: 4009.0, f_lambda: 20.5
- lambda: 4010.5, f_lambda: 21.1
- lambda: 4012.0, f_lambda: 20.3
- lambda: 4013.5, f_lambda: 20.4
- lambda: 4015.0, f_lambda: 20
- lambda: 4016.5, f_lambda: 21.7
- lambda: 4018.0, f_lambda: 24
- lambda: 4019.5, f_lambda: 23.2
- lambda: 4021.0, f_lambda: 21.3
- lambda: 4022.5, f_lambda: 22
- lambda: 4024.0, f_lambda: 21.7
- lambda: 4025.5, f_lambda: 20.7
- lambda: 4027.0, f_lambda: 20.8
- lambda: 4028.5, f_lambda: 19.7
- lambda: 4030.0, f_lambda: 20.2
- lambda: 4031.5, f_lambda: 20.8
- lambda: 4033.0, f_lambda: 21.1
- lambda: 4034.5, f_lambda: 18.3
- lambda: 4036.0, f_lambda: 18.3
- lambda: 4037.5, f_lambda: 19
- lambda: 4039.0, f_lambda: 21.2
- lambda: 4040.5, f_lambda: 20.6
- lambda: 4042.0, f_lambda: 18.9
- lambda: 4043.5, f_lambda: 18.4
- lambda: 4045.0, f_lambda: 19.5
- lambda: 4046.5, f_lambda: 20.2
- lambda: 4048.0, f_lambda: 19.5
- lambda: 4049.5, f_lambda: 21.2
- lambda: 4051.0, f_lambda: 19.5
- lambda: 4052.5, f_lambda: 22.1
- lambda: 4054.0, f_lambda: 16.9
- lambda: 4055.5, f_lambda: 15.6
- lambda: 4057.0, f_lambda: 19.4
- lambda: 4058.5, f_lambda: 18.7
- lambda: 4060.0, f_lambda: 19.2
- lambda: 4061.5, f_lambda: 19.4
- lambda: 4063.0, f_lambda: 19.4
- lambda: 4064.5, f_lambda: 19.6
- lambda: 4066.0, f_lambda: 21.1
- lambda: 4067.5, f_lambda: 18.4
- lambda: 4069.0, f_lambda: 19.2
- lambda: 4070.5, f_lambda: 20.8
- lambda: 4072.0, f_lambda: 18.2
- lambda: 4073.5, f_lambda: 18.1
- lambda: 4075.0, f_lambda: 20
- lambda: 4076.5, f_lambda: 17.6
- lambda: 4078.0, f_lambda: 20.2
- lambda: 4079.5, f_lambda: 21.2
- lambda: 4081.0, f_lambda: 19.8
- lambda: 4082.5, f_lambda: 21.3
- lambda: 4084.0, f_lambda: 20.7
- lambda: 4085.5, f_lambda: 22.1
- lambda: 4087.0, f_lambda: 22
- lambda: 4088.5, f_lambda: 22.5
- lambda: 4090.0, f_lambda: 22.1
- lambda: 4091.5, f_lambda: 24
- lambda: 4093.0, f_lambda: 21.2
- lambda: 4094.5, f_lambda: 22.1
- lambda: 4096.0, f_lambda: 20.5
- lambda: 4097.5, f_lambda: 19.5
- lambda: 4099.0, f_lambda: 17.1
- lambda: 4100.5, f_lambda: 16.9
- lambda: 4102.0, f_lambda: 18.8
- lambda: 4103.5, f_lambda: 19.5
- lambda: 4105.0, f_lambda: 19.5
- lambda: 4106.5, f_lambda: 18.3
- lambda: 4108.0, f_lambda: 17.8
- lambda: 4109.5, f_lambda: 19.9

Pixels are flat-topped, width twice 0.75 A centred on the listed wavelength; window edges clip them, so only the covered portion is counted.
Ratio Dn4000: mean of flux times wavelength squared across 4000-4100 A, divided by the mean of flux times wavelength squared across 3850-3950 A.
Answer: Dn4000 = 1.89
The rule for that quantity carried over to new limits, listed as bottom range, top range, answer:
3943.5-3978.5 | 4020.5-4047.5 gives 1.79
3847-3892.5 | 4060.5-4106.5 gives 2.09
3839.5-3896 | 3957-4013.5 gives 1.60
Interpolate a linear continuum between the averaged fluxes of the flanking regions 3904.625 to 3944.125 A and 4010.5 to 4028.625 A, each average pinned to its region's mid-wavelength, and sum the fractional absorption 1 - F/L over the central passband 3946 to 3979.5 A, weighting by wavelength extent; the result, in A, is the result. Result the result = 8.00 A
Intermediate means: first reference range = 11.6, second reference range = 21.4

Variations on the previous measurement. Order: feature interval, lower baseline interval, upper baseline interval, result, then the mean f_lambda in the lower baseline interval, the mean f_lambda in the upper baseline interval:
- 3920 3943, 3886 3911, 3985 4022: 9.1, 13.4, 20.5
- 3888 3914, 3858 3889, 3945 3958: -4.1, 10.6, 13.8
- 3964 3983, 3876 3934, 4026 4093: 5.3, 12.2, 19.9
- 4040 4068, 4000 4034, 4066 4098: 1.8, 20.9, 20.6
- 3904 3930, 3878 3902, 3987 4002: 1.1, 11.8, 19.9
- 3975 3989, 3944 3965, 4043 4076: -2.3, 13.1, 19.3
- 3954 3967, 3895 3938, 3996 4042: 3.2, 12.2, 20.7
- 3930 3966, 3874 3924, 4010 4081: 9.7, 12.9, 20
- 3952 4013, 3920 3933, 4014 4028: 4.4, 10.1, 21.7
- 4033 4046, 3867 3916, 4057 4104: -0.7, 12.4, 20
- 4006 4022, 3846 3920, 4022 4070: -2.7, 12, 19.7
